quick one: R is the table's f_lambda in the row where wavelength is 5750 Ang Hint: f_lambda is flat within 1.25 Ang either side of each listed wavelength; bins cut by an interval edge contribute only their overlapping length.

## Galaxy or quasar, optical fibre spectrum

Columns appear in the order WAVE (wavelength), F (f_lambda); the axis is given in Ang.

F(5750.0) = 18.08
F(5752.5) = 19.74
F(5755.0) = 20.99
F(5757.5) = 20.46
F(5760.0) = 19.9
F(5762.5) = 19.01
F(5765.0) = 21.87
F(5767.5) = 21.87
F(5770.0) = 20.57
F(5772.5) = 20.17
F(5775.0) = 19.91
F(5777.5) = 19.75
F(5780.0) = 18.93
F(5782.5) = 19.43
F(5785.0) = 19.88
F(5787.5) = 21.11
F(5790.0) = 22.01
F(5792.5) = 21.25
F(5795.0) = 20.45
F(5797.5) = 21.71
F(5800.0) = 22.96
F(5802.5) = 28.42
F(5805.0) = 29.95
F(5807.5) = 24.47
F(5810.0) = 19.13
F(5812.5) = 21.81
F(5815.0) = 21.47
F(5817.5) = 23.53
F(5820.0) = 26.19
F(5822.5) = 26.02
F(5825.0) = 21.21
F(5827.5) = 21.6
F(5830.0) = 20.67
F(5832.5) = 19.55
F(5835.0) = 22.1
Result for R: 18.08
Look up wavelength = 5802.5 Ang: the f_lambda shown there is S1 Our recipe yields 28.42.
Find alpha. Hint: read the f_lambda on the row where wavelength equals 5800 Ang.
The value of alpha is 22.96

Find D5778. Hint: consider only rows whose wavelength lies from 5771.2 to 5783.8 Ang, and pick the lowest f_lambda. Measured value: 18.93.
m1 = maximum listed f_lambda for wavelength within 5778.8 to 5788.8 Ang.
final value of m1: 21.11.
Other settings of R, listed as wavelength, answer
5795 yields 20.45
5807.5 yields 24.47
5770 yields 20.57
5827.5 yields 21.6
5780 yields 18.93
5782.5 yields 19.43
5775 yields 19.91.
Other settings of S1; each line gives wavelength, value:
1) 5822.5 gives 26.02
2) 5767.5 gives 21.87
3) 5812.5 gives 21.81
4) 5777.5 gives 19.75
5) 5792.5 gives 21.25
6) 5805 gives 29.95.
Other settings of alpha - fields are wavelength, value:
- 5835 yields 22.1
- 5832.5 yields 19.55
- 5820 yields 26.19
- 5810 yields 19.13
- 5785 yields 19.88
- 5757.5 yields 20.46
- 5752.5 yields 19.74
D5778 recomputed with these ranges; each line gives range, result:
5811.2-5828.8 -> 21.21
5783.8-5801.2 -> 19.88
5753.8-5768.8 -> 19.01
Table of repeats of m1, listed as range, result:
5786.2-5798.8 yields 22.01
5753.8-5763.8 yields 20.99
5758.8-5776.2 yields 21.87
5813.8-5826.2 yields 26.19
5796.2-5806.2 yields 29.95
